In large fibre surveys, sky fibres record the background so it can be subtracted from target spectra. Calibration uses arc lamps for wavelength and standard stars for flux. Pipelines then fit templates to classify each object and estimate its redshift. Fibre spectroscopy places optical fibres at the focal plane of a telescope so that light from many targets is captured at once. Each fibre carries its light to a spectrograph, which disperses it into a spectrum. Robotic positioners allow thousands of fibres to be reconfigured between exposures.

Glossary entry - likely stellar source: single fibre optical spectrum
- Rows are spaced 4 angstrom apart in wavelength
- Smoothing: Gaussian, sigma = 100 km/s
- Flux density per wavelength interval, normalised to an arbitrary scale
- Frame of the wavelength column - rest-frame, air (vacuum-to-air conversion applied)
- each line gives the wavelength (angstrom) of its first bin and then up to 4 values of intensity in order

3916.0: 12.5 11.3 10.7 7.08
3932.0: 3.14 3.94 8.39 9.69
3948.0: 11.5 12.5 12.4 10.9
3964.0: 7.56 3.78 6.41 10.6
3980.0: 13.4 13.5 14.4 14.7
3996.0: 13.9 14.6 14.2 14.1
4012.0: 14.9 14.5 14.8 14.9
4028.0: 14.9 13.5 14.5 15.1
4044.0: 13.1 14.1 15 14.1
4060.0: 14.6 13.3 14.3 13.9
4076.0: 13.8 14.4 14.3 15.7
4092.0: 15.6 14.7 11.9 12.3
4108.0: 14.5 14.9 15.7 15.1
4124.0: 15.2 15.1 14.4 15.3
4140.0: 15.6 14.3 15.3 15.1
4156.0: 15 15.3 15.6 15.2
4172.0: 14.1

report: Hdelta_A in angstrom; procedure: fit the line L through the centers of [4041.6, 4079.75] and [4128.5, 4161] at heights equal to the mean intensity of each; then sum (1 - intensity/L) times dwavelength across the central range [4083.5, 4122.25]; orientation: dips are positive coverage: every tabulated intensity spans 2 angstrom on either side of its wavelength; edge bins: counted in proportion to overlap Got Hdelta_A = 0.2 angstrom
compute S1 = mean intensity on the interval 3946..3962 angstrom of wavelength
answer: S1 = 11.8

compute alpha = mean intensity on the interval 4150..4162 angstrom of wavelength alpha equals 15.1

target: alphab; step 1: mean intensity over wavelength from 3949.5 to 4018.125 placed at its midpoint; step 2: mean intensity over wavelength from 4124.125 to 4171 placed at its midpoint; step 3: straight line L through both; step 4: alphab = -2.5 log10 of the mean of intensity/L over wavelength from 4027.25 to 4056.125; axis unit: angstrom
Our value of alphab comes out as -0.09 mag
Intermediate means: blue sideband 12.1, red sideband 15.1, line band 14.3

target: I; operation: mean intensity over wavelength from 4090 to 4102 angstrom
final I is 14.1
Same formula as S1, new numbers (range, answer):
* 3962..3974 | 5.92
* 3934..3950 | 8.38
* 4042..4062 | 14.2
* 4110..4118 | 15.3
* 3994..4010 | 14.2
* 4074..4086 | 14.2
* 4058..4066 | 13.9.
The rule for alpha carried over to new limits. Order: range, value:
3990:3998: 14.3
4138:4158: 15.1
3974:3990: 13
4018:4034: 14.5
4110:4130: 15.2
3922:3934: 6.97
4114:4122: 15.4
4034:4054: 14.4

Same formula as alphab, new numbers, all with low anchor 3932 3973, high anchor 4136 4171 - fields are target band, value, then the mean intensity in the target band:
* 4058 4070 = -0.16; 14.1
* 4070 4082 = -0.12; 14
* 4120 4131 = -0.06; 15.1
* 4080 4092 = -0.16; 15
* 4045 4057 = -0.21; 14.3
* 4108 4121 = -0.10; 15.1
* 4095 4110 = 0.02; 13.3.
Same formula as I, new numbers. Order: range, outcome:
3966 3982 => 8.55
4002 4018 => 14.4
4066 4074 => 14.1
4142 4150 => 14.8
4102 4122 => 14.5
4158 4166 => 15.4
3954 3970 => 8.66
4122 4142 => 15.1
